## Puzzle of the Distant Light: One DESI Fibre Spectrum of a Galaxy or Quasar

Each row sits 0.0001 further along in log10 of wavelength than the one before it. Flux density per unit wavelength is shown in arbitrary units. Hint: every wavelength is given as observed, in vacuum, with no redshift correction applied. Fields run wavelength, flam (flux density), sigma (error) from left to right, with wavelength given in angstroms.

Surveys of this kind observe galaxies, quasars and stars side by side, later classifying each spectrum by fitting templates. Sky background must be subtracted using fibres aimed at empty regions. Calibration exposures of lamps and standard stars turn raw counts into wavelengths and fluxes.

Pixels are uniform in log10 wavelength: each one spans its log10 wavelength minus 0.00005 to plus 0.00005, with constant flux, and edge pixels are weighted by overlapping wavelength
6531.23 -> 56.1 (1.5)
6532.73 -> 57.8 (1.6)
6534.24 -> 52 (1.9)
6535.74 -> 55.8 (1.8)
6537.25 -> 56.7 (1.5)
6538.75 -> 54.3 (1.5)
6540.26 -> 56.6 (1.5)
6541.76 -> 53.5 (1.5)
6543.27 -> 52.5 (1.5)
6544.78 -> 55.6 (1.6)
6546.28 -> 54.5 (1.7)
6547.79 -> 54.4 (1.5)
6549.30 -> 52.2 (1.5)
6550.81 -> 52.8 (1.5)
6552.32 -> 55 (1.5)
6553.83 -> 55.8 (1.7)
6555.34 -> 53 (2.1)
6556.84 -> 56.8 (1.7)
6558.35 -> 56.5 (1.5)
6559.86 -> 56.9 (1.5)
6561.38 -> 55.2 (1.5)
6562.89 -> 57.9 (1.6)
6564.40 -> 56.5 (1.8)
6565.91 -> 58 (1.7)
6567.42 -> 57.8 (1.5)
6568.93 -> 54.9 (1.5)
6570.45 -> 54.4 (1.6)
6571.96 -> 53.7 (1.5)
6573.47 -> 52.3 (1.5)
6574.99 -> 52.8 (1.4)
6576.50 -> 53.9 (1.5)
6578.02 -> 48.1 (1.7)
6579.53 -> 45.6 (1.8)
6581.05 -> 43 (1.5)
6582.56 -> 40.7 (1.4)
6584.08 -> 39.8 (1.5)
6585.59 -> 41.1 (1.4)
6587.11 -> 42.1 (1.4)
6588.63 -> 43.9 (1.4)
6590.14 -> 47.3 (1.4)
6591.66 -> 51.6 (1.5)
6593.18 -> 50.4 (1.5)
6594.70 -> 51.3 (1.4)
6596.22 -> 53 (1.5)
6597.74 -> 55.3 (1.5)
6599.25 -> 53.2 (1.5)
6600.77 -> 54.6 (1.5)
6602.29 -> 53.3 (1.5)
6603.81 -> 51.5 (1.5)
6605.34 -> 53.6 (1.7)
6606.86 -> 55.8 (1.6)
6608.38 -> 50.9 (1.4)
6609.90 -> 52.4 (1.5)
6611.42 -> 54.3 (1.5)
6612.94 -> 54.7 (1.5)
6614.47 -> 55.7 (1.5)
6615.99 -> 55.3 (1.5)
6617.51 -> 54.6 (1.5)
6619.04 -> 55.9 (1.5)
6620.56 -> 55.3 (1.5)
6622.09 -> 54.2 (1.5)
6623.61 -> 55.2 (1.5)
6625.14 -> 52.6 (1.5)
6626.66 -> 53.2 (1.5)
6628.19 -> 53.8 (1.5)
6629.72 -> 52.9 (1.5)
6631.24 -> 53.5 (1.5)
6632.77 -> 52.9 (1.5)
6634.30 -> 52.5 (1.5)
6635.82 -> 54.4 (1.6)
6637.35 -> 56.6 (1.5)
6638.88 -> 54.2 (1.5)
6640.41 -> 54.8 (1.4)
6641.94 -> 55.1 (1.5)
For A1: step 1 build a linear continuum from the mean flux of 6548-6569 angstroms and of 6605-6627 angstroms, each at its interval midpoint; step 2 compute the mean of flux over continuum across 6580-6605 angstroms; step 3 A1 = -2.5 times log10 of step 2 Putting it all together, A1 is 0.138 mag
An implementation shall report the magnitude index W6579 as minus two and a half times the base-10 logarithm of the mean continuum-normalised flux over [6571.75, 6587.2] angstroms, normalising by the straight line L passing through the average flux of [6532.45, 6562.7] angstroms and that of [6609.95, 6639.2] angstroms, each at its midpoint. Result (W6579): 0.17 mag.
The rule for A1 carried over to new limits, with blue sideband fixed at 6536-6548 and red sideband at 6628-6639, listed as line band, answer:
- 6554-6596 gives 0.07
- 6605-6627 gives -0.01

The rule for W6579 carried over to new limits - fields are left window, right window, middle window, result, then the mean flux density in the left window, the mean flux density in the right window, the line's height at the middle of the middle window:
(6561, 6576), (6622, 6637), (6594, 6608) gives 0.02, 55.3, 53.6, 54.4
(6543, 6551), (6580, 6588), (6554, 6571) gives -0.16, 53.8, 41.5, 48.6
